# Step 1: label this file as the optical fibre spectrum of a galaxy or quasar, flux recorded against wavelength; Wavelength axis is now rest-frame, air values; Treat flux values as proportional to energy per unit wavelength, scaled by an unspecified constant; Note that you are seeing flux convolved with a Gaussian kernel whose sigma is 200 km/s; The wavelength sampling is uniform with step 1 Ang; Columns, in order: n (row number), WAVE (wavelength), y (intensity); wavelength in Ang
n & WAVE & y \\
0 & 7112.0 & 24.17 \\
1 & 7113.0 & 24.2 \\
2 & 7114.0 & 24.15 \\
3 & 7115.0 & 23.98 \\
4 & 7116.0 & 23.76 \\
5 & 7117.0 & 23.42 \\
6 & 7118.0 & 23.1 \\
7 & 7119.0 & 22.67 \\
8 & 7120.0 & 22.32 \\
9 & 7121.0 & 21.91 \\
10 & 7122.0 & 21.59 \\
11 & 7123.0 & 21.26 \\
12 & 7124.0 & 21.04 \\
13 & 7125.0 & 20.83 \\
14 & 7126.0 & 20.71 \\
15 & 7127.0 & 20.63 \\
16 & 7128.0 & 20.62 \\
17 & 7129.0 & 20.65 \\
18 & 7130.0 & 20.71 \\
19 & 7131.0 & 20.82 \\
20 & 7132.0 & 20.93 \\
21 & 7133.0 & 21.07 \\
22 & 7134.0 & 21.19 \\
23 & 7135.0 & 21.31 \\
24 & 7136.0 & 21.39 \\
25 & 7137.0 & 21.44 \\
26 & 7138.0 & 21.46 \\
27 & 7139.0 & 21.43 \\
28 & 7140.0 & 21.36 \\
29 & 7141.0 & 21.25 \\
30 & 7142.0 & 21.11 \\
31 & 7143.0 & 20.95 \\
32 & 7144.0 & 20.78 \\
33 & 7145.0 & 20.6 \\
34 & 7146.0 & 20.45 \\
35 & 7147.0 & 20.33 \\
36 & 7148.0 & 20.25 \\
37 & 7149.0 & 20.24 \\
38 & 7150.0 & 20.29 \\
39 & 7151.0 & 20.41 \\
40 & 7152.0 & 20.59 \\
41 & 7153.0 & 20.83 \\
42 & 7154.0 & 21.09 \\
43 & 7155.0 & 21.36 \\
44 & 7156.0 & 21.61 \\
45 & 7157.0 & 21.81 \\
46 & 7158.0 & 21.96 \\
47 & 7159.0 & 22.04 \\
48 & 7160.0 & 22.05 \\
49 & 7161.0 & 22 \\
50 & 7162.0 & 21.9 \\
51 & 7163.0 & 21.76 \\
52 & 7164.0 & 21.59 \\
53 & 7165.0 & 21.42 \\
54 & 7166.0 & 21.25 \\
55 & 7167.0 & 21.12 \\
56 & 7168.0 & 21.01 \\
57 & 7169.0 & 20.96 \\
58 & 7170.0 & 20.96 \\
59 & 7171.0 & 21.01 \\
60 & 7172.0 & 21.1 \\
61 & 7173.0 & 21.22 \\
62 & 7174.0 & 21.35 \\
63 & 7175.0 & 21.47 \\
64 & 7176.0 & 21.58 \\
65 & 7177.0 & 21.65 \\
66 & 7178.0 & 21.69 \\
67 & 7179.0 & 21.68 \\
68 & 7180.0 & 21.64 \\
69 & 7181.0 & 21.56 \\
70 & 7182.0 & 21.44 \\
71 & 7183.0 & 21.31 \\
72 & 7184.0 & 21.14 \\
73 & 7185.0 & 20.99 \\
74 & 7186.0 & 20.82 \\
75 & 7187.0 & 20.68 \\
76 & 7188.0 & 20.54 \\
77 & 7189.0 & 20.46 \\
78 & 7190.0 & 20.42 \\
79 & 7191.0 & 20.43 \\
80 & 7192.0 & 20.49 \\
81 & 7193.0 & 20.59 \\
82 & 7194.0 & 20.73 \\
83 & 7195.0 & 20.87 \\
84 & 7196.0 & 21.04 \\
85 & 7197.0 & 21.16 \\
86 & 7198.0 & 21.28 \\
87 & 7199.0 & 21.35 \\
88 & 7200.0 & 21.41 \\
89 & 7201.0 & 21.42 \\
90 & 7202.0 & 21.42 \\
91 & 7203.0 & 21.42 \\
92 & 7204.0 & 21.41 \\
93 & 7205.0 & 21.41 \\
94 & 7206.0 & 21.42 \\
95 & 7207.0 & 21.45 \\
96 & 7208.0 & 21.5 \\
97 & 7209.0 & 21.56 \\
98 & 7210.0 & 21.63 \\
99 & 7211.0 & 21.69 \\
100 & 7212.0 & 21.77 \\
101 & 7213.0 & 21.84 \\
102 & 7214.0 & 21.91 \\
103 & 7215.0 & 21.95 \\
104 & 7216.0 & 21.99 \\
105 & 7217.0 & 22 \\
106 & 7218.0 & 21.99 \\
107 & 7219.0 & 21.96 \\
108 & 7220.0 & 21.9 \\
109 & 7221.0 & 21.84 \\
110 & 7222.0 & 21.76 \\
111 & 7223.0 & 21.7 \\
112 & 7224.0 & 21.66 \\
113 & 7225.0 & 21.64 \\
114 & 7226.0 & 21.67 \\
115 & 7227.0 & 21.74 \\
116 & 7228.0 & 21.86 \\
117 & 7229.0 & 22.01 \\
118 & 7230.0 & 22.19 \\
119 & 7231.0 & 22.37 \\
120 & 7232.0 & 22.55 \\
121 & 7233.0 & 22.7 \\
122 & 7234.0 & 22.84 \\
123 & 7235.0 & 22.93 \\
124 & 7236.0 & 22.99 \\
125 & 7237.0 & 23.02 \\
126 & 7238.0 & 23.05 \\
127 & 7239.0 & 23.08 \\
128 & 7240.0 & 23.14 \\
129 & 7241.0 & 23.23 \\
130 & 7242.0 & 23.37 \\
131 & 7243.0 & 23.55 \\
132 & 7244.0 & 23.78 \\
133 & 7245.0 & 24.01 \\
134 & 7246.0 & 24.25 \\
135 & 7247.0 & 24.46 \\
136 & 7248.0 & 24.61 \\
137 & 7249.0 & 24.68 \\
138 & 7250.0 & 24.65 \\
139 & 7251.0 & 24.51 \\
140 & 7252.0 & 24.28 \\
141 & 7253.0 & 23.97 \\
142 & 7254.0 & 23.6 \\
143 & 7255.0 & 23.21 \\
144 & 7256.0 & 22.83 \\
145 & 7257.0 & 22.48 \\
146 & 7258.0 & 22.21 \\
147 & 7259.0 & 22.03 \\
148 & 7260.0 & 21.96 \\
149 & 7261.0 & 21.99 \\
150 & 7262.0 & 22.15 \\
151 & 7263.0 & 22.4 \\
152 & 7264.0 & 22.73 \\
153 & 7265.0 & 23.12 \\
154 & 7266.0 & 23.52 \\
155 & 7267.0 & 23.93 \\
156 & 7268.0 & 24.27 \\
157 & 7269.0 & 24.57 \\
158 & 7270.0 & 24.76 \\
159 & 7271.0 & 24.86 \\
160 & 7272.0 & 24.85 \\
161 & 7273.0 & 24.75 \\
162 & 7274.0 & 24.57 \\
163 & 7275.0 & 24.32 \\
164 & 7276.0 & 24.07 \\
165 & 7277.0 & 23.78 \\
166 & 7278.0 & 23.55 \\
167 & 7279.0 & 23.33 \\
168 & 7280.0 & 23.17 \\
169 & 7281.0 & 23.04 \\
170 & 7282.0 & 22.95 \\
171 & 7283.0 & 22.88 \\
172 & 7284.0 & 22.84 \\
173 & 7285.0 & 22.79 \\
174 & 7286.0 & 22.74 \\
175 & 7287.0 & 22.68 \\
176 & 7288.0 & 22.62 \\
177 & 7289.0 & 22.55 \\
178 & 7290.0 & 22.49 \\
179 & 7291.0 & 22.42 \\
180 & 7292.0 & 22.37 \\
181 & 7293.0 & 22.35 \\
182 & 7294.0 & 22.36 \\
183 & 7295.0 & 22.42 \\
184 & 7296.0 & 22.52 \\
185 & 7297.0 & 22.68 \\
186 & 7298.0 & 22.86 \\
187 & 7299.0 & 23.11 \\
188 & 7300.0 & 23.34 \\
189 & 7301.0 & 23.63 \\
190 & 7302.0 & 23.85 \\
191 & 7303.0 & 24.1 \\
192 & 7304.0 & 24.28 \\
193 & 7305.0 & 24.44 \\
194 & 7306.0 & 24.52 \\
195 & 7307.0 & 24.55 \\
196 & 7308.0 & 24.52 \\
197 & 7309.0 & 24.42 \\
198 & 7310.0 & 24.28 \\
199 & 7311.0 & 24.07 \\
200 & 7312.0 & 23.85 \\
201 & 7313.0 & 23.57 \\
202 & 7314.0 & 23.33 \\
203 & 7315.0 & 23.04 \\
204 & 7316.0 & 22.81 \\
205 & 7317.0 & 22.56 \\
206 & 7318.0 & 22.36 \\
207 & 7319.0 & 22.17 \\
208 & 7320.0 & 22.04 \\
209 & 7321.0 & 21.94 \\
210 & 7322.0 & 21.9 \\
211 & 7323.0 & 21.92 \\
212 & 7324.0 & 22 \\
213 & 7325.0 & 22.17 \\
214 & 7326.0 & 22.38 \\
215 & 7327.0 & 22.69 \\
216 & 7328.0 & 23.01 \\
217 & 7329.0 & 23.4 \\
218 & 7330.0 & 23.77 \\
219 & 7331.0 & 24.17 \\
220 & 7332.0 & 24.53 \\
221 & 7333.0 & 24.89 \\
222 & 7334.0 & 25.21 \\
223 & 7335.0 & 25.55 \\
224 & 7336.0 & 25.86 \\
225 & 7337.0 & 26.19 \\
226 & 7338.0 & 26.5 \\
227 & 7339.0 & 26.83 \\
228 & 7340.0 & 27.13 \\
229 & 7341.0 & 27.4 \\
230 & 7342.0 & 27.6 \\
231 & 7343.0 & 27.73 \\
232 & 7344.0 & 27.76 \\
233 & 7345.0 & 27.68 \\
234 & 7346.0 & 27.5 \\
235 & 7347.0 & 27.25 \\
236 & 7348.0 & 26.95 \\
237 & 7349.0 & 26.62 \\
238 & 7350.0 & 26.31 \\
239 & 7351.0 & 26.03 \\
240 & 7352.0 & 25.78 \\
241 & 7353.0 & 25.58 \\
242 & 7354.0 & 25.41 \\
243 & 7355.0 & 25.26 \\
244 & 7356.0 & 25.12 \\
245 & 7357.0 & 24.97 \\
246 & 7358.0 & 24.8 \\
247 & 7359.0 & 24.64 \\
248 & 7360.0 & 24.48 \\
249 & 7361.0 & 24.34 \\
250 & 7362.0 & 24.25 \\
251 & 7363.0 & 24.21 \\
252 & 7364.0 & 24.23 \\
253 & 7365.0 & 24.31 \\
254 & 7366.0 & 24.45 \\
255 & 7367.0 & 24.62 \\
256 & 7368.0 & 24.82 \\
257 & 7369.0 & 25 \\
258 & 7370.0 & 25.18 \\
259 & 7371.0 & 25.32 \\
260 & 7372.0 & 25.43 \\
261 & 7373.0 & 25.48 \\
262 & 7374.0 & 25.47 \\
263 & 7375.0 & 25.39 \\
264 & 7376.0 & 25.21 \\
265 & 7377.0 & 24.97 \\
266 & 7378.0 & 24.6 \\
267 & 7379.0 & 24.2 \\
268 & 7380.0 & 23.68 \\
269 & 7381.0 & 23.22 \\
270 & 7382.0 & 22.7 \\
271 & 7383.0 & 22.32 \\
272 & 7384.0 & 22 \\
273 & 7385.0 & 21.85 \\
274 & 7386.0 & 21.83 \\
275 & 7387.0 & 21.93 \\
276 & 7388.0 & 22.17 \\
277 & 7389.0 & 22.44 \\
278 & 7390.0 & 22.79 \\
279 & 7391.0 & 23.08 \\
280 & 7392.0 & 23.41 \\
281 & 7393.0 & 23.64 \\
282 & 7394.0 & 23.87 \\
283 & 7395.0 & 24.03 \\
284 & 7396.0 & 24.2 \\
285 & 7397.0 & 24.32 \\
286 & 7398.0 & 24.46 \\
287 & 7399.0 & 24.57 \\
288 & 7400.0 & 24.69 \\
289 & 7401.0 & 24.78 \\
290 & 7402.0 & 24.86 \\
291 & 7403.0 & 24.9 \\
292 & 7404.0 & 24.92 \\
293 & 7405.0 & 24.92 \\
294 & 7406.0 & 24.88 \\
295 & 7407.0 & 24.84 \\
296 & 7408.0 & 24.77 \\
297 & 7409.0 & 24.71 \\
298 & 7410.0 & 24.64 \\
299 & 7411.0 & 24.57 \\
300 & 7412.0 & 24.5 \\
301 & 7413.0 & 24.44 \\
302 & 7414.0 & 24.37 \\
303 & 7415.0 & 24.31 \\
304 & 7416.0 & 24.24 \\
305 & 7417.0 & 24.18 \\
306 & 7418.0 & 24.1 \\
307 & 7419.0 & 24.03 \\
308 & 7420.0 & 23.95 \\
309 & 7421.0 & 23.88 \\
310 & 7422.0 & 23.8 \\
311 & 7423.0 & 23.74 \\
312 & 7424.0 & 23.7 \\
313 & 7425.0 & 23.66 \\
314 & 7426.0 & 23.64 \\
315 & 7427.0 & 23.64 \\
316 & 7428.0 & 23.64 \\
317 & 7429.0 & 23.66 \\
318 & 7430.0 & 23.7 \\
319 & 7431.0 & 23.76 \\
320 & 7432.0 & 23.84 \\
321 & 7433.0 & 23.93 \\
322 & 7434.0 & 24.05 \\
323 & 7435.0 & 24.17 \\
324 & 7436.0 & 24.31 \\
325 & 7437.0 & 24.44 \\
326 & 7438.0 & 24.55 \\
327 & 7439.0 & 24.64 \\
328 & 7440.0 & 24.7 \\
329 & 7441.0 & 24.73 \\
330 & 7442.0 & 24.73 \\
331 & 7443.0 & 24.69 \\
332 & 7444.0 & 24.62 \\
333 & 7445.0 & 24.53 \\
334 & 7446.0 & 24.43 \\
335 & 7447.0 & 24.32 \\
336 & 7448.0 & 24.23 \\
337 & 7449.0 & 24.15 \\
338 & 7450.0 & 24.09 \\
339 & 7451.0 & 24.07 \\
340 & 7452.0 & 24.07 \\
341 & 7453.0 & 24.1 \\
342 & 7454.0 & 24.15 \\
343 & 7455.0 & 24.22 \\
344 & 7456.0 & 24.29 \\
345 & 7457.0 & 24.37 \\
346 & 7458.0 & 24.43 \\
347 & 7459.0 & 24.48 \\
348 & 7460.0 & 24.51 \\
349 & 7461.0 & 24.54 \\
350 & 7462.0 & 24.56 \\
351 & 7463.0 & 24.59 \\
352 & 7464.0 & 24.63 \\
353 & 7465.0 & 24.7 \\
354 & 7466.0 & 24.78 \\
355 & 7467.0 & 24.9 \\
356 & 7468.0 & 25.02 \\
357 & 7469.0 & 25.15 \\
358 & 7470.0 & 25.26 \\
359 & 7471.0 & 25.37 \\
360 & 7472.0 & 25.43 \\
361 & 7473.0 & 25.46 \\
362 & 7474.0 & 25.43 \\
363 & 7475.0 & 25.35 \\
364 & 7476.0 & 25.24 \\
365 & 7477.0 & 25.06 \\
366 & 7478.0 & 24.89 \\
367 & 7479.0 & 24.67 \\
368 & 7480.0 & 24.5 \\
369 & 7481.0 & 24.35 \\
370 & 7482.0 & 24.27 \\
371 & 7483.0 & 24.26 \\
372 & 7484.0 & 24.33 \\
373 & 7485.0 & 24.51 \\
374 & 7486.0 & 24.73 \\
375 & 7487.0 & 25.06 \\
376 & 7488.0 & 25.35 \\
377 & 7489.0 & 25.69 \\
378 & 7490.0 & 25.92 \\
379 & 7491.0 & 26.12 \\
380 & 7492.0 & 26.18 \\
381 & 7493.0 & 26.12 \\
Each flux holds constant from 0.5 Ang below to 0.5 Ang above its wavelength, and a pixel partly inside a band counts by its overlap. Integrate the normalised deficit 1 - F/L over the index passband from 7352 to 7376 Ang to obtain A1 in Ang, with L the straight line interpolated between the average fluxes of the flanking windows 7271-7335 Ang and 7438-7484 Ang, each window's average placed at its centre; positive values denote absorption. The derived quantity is -1.1 Ang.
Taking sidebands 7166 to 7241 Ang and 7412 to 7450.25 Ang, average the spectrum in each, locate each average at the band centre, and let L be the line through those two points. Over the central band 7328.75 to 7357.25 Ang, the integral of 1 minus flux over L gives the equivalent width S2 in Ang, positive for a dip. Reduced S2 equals -3.6 Ang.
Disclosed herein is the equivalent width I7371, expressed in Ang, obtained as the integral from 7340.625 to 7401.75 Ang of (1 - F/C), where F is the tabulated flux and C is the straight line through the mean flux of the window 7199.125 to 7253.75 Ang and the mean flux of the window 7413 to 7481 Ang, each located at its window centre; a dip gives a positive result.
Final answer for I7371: -2.52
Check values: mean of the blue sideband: 22.5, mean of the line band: 24.7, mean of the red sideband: 24.4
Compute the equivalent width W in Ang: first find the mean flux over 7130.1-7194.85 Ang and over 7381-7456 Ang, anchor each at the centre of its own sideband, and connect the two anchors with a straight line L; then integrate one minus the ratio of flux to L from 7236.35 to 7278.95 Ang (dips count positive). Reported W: -2.7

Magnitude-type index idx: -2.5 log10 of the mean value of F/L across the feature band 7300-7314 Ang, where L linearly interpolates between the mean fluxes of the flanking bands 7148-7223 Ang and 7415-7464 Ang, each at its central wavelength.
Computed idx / -0.065 mag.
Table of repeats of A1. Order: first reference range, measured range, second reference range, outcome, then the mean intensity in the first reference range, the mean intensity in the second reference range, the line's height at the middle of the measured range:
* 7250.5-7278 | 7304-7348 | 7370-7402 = -1.4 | 23.5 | 23.8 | 23.7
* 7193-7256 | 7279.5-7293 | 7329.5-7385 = 0.6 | 22.4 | 25.3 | 23.7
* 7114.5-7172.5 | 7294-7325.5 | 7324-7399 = 0.9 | 21.3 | 24.7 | 23.9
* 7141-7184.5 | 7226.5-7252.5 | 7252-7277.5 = -0.4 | 21.2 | 23.5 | 22.9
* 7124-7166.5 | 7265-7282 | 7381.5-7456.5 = -1.2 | 21.1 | 24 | 22.5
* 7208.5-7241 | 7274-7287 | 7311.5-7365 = 0.1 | 22.2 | 24.7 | 23.4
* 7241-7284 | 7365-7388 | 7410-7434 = -0.2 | 23.6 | 24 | 23.9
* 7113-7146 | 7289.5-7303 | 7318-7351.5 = 0.8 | 21.6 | 25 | 24.3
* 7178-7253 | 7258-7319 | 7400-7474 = -1.3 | 22.1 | 24.4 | 22.8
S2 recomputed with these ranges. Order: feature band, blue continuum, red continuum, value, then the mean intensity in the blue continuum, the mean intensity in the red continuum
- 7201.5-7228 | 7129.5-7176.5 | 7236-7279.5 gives 1.1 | 21.2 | 23.6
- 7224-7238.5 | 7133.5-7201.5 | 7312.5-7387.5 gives 0.0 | 21.1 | 24.5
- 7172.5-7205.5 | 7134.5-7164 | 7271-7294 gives 1.0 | 21.2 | 23.2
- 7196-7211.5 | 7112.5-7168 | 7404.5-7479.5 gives 0.5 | 21.5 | 24.4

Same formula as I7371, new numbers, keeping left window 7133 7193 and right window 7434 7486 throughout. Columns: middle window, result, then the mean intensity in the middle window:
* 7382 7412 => 0.1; 23.8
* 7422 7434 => 0.2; 23.7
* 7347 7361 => -1.3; 25.6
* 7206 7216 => 0.0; 21.7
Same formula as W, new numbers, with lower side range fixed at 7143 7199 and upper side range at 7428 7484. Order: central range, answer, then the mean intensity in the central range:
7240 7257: -1.4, 23.9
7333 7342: -1.3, 26.3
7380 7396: 0.6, 22.8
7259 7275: -1.0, 23.6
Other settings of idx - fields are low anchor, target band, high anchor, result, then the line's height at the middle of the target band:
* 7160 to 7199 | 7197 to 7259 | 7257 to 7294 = -0.01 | 22.2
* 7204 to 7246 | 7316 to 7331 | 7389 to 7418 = 0.04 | 23.4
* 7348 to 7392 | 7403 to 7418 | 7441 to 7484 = 0.00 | 24.5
